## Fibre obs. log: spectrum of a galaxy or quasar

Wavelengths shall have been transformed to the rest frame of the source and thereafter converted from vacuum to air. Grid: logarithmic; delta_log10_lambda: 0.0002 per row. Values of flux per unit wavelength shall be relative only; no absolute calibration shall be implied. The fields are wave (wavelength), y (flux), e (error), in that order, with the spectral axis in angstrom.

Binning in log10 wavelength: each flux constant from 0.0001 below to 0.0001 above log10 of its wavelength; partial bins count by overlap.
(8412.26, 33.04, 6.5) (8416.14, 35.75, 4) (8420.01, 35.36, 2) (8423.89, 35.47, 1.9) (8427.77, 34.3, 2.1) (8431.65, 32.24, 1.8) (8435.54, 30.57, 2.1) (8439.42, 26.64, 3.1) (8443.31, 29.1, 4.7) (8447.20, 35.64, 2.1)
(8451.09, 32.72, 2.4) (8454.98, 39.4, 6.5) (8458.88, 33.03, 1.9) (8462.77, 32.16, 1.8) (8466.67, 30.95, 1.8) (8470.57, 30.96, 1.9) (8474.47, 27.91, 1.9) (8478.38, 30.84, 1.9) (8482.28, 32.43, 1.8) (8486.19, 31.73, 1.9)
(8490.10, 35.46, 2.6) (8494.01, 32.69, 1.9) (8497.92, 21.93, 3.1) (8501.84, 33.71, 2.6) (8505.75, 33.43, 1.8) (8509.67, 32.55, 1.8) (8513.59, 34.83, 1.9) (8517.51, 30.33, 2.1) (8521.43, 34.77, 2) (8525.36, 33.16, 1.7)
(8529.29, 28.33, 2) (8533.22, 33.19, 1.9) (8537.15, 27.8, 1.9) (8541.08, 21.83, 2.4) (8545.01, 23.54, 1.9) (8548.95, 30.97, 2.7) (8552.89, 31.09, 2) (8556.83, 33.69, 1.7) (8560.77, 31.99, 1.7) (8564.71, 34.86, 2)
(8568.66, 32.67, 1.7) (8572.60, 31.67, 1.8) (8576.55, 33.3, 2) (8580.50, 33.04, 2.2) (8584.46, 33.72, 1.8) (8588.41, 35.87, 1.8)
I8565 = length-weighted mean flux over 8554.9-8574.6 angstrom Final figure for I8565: 33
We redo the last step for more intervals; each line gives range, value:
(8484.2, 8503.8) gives 31.1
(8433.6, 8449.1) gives 30.5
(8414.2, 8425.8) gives 35.5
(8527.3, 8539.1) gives 29.8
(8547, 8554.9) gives 31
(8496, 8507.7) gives 29.7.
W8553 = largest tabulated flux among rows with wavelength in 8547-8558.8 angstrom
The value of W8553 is 33.69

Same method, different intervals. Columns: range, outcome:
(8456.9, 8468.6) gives 33.03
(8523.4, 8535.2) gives 33.19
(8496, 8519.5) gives 34.83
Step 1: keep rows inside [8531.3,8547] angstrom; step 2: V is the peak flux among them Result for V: 33.19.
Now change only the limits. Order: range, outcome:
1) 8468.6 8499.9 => 35.46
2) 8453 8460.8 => 39.4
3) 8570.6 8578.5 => 33.3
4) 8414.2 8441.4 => 35.75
